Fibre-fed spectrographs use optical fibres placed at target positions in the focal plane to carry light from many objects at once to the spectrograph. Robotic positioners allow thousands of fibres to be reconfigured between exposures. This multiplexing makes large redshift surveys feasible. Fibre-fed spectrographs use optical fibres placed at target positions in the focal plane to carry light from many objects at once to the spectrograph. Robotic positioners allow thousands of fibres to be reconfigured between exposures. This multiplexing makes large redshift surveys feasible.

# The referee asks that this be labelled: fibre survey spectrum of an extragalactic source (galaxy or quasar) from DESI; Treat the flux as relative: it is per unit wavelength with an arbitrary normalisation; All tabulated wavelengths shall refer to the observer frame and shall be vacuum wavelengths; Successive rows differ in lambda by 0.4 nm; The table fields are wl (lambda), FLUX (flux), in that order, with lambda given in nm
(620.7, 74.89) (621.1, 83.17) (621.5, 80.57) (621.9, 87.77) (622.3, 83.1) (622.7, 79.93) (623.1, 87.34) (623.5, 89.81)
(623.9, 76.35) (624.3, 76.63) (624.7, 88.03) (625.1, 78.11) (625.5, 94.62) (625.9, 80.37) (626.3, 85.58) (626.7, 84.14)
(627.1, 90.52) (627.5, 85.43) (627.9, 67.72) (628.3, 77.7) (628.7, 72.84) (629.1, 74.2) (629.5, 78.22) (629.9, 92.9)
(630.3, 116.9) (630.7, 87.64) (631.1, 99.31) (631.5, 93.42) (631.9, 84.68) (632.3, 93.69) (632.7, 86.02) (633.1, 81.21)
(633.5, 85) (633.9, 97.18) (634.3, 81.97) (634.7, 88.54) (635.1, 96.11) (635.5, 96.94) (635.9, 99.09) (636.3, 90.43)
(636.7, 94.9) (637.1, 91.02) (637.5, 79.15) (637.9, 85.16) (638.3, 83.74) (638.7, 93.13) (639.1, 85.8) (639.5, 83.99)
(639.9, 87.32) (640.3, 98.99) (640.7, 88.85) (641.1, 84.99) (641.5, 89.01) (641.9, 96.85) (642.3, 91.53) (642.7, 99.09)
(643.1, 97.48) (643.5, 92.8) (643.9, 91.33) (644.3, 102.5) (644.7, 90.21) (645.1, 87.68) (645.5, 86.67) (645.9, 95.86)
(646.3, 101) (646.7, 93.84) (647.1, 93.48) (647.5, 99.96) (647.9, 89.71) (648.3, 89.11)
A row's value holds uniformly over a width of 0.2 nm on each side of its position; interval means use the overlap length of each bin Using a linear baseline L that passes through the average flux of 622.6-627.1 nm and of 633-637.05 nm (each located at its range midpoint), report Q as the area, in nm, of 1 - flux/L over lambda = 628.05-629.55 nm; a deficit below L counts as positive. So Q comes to 0.20 nm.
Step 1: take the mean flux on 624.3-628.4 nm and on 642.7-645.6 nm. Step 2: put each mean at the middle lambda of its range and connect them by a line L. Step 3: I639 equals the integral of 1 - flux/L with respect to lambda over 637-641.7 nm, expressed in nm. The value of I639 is 0.16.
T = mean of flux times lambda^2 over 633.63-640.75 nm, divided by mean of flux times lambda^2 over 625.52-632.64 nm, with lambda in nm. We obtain 1.1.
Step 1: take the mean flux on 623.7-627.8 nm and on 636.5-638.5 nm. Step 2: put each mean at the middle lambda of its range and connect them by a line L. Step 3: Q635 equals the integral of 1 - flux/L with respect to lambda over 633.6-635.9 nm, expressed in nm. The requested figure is -0.17 nm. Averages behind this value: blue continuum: 83.6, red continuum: 86.8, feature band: 92.4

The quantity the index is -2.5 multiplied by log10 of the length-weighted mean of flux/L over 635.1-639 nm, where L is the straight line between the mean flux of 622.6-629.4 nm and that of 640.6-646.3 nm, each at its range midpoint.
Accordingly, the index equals -0.02 mag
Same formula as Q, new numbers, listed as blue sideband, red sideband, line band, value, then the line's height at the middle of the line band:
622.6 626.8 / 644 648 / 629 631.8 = -0.181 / 86.6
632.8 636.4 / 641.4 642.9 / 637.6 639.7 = 0.151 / 92.7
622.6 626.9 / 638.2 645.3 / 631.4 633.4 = -0.003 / 87.3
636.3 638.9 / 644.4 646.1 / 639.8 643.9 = -0.144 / 89.6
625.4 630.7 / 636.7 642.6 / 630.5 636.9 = -0.316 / 86.7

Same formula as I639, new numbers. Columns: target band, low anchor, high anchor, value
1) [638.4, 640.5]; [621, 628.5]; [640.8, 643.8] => 0.04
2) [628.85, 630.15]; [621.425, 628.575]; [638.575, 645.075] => 0.04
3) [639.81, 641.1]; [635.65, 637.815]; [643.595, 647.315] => 0.01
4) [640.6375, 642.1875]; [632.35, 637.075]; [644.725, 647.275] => 0.03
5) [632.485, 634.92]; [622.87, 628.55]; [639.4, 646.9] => 0.02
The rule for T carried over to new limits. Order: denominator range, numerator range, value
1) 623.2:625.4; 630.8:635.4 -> 1.12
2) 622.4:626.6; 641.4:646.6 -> 1.20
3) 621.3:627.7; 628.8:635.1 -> 1.09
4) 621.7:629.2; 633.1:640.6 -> 1.13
